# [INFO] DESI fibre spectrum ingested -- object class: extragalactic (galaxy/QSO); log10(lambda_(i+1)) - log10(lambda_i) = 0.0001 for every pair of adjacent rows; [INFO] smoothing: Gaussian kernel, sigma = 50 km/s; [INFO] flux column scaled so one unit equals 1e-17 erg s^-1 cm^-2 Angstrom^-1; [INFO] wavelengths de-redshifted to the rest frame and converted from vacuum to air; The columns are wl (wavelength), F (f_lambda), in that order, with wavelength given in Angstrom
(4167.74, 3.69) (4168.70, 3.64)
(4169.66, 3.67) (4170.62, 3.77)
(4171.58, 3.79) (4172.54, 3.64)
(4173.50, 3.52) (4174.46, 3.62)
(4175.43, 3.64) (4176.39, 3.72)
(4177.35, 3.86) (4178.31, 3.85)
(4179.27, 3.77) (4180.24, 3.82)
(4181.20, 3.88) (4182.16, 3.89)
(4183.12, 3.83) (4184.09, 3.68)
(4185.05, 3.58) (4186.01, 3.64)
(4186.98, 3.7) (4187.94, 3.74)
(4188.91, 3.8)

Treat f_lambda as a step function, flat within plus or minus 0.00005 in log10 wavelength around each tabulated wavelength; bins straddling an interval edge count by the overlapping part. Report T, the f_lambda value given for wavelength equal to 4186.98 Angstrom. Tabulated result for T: 3.7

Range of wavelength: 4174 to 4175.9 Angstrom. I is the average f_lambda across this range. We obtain 3.61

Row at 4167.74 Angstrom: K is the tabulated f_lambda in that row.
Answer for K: 3.69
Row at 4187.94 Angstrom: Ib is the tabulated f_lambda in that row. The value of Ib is 3.74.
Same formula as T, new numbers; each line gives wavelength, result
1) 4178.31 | 3.85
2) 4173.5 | 3.52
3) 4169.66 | 3.67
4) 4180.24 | 3.82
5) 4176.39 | 3.72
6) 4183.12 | 3.83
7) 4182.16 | 3.89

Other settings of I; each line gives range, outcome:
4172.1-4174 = 3.58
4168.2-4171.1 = 3.69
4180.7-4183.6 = 3.88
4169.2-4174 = 3.68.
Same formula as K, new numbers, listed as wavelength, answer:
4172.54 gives 3.64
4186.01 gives 3.64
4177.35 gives 3.86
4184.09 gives 3.68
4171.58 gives 3.79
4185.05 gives 3.58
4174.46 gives 3.62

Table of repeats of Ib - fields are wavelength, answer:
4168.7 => 3.64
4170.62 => 3.77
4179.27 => 3.77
